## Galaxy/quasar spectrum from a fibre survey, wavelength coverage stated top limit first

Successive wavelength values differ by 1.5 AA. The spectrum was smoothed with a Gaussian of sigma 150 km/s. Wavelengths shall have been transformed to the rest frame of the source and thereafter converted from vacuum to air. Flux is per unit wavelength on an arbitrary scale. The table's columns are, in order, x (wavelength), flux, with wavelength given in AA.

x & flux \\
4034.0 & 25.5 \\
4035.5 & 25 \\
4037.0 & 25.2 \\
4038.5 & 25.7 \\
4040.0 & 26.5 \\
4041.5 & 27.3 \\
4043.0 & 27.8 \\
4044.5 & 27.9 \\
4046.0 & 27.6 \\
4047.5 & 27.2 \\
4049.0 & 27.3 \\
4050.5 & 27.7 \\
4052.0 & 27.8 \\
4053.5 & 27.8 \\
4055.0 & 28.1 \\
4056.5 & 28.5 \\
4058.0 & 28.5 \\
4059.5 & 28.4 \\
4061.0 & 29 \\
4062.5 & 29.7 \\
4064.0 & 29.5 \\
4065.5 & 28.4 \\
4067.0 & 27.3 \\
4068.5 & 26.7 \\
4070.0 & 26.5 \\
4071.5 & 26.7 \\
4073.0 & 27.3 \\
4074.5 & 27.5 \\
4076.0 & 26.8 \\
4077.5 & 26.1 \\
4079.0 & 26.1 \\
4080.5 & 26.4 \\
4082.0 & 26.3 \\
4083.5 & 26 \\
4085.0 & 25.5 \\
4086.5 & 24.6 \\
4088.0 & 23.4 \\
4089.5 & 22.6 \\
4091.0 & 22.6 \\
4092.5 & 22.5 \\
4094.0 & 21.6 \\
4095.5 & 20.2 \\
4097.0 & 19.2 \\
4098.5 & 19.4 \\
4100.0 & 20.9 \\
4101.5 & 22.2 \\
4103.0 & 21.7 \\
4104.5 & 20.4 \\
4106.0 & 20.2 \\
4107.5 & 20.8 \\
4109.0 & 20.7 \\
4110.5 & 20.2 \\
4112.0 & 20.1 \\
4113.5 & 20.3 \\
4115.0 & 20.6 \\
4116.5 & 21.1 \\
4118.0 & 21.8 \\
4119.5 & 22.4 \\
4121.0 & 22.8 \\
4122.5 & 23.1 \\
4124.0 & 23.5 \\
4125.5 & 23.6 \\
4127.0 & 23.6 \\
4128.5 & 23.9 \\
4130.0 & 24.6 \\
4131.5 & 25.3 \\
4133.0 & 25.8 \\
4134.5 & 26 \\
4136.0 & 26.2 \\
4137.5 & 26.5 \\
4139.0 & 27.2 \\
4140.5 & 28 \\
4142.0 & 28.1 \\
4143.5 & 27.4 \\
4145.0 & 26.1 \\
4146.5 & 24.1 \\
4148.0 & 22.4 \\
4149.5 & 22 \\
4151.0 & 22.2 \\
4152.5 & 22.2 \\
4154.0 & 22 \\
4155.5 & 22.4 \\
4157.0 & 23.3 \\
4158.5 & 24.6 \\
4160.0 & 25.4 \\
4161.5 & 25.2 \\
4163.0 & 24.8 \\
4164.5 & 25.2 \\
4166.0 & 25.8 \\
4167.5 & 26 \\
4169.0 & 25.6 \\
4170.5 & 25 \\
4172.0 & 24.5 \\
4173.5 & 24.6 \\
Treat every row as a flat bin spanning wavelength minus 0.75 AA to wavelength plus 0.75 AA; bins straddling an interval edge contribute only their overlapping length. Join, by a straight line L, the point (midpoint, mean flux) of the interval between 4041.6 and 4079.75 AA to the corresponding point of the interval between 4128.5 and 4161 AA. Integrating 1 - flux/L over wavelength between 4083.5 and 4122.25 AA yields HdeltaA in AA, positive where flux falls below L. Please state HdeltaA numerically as 6.8 AA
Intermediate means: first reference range 27.7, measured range 21.6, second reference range 24.8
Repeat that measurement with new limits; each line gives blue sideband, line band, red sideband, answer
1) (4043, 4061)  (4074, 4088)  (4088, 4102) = -1.48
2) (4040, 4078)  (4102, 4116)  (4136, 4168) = 2.98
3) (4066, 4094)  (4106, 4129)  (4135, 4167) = 3.05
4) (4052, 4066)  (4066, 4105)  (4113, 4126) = 2.56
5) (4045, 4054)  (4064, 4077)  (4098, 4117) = -1.14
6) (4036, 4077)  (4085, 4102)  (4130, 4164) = 2.93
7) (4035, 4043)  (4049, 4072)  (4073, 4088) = -1.70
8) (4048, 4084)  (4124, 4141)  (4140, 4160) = -0.34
